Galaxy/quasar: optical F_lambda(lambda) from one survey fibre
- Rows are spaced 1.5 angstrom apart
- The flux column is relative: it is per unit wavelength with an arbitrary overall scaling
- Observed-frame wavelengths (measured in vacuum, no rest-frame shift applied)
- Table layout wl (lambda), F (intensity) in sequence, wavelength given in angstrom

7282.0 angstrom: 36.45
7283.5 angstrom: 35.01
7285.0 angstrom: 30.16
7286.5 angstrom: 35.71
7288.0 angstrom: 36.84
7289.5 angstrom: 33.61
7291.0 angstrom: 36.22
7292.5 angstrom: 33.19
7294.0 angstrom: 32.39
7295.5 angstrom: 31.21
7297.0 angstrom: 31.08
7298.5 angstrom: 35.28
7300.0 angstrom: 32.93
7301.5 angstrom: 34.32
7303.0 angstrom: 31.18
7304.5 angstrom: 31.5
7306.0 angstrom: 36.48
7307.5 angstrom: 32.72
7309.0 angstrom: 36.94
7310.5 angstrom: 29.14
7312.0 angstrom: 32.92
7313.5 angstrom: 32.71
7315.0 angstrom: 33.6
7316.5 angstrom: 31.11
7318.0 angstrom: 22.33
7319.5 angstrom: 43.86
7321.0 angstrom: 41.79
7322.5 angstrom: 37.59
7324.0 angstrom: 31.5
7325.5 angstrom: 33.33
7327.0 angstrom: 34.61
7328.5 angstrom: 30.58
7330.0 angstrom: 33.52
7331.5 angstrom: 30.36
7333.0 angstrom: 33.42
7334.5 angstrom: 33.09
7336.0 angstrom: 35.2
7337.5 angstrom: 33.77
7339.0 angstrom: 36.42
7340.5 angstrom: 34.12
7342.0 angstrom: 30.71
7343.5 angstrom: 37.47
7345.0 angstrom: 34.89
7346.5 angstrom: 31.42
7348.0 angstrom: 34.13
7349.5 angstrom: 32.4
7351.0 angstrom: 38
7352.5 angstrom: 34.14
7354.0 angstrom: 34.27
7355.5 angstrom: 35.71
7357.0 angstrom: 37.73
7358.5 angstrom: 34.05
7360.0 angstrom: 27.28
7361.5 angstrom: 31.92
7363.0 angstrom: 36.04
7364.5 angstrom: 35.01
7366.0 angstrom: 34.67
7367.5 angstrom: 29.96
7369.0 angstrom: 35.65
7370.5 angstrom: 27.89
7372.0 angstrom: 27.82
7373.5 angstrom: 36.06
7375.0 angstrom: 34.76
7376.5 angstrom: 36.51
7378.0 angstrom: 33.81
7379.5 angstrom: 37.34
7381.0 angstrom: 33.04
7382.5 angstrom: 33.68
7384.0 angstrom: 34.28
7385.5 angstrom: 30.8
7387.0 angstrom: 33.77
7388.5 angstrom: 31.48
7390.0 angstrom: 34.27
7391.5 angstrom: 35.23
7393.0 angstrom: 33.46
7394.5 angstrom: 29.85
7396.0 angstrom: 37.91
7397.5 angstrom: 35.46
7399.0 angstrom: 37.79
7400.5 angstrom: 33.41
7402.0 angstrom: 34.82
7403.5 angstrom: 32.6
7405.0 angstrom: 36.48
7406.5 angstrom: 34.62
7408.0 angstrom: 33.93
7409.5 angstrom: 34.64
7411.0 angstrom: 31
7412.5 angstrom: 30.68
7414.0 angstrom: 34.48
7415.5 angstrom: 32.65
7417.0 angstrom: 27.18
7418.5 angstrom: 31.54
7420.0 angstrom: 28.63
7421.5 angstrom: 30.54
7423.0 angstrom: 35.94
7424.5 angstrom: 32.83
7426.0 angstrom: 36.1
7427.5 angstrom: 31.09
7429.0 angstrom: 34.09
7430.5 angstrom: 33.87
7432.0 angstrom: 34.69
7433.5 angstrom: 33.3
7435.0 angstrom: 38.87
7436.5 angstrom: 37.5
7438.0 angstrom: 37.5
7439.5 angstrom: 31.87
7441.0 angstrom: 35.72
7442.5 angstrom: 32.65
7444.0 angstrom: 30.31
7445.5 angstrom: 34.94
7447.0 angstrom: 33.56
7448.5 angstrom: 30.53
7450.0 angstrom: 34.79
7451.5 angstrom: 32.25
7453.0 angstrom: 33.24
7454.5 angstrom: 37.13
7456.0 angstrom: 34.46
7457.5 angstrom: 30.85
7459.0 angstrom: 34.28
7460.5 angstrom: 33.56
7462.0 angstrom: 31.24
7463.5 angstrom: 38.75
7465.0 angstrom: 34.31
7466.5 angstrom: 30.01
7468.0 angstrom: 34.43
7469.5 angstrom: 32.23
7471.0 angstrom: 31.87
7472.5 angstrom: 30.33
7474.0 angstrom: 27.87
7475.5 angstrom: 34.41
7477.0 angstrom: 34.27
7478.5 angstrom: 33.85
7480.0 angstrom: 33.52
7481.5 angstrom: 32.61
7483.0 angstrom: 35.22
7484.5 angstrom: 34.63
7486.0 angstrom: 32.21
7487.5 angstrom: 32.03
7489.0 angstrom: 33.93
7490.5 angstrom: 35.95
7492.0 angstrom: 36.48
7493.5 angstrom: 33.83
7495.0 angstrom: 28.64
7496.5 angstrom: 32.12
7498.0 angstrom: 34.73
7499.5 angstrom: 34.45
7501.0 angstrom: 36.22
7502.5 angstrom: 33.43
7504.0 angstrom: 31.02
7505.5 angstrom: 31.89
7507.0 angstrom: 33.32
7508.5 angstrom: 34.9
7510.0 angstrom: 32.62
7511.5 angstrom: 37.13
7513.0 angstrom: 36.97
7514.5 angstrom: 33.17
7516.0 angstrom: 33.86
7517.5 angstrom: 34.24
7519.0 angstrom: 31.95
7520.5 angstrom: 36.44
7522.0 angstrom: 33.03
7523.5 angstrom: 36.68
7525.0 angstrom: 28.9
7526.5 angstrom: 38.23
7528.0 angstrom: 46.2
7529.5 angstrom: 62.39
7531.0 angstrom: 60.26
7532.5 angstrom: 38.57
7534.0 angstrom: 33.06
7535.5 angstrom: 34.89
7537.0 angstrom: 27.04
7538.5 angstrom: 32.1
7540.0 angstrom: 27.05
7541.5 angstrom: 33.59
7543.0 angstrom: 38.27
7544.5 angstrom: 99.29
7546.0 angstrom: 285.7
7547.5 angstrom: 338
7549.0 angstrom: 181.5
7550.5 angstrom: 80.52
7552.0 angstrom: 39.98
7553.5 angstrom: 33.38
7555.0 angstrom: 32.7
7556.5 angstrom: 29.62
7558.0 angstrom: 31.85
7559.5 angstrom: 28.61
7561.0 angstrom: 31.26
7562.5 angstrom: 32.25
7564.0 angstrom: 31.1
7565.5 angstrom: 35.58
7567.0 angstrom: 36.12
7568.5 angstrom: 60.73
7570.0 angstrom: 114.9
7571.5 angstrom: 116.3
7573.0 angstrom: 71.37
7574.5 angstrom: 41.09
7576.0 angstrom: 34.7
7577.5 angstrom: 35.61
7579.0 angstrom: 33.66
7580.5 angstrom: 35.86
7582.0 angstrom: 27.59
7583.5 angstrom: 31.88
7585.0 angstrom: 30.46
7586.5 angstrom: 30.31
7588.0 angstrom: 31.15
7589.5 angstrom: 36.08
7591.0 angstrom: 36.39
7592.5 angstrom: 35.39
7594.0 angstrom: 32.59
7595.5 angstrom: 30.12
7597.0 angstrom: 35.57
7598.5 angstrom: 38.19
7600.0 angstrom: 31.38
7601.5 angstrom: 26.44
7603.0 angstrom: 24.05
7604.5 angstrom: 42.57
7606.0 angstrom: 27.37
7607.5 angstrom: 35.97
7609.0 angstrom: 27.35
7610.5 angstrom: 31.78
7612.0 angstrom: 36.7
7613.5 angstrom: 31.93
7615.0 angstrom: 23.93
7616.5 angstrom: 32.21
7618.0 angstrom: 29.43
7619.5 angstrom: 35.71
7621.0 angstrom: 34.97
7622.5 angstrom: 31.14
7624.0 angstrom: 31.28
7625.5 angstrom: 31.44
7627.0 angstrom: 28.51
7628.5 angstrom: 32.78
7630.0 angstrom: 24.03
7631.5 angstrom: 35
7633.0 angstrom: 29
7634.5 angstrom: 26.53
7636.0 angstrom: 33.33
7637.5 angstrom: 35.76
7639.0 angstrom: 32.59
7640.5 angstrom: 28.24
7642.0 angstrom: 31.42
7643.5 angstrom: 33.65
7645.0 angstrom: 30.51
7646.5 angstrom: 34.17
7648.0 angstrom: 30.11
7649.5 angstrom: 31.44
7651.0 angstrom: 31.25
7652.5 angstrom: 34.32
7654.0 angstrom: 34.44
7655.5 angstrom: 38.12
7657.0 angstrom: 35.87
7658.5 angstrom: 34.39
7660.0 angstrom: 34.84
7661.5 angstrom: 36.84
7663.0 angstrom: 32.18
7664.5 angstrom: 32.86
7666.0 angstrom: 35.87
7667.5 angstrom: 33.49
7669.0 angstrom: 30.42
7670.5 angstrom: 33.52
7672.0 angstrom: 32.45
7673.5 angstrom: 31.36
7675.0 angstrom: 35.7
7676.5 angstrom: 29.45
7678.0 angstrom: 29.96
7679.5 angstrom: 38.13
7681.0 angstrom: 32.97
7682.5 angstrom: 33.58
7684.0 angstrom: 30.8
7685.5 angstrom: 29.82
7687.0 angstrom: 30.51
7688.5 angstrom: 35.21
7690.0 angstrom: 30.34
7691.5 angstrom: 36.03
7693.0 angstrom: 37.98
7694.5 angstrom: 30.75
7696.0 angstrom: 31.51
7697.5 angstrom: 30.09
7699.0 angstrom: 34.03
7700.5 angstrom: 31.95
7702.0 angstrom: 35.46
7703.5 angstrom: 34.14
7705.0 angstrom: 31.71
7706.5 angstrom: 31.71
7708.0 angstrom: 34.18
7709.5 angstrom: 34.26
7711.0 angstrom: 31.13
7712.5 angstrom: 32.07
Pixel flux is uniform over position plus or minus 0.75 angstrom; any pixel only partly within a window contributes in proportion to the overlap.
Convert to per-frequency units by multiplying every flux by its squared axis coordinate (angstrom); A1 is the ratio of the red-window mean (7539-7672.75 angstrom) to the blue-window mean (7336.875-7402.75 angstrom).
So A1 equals 1.39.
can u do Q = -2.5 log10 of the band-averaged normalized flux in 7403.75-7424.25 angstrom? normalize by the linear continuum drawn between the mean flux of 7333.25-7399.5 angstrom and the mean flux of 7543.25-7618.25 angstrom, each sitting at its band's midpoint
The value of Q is 0.18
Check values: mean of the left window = 33.9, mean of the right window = 53.8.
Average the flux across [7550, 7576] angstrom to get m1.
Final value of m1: 49.1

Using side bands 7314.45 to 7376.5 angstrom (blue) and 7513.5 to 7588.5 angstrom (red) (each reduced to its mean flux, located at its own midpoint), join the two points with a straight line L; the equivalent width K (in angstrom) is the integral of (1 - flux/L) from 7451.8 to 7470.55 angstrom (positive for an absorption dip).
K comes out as 5.1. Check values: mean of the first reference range 33.7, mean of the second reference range 55.7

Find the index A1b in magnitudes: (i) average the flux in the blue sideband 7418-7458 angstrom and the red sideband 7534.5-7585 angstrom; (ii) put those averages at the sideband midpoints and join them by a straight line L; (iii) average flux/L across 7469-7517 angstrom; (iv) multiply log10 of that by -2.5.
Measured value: 0.38 mag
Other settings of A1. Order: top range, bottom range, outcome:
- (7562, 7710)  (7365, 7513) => 1.10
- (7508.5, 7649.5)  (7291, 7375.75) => 1.42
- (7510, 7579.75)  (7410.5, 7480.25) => 1.79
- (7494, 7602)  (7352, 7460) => 1.51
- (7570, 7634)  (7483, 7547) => 0.84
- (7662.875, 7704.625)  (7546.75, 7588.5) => 0.57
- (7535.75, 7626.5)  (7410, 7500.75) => 1.55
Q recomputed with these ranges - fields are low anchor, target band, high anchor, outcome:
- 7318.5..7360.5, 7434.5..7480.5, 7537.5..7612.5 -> 0.299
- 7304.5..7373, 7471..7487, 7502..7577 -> 0.440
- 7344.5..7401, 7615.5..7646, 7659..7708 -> 0.061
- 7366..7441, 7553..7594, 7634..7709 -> -0.245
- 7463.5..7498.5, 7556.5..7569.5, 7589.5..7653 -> -0.147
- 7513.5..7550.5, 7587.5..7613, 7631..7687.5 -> 0.439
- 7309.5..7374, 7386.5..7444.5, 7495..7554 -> 0.256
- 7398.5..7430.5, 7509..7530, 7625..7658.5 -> -0.137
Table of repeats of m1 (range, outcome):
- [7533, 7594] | 59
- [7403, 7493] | 33.4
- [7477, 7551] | 51.5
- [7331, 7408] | 33.9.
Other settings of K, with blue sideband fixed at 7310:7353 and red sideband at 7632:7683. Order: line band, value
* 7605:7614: 0.2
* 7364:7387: 0.2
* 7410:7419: 0.6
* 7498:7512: -0.2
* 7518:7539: -3.4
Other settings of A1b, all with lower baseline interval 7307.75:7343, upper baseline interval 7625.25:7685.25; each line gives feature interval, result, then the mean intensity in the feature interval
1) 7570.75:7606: -0.17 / 38.4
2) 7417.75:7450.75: -0.01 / 33.7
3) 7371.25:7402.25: -0.02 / 34.1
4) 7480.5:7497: -0.01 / 33.4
